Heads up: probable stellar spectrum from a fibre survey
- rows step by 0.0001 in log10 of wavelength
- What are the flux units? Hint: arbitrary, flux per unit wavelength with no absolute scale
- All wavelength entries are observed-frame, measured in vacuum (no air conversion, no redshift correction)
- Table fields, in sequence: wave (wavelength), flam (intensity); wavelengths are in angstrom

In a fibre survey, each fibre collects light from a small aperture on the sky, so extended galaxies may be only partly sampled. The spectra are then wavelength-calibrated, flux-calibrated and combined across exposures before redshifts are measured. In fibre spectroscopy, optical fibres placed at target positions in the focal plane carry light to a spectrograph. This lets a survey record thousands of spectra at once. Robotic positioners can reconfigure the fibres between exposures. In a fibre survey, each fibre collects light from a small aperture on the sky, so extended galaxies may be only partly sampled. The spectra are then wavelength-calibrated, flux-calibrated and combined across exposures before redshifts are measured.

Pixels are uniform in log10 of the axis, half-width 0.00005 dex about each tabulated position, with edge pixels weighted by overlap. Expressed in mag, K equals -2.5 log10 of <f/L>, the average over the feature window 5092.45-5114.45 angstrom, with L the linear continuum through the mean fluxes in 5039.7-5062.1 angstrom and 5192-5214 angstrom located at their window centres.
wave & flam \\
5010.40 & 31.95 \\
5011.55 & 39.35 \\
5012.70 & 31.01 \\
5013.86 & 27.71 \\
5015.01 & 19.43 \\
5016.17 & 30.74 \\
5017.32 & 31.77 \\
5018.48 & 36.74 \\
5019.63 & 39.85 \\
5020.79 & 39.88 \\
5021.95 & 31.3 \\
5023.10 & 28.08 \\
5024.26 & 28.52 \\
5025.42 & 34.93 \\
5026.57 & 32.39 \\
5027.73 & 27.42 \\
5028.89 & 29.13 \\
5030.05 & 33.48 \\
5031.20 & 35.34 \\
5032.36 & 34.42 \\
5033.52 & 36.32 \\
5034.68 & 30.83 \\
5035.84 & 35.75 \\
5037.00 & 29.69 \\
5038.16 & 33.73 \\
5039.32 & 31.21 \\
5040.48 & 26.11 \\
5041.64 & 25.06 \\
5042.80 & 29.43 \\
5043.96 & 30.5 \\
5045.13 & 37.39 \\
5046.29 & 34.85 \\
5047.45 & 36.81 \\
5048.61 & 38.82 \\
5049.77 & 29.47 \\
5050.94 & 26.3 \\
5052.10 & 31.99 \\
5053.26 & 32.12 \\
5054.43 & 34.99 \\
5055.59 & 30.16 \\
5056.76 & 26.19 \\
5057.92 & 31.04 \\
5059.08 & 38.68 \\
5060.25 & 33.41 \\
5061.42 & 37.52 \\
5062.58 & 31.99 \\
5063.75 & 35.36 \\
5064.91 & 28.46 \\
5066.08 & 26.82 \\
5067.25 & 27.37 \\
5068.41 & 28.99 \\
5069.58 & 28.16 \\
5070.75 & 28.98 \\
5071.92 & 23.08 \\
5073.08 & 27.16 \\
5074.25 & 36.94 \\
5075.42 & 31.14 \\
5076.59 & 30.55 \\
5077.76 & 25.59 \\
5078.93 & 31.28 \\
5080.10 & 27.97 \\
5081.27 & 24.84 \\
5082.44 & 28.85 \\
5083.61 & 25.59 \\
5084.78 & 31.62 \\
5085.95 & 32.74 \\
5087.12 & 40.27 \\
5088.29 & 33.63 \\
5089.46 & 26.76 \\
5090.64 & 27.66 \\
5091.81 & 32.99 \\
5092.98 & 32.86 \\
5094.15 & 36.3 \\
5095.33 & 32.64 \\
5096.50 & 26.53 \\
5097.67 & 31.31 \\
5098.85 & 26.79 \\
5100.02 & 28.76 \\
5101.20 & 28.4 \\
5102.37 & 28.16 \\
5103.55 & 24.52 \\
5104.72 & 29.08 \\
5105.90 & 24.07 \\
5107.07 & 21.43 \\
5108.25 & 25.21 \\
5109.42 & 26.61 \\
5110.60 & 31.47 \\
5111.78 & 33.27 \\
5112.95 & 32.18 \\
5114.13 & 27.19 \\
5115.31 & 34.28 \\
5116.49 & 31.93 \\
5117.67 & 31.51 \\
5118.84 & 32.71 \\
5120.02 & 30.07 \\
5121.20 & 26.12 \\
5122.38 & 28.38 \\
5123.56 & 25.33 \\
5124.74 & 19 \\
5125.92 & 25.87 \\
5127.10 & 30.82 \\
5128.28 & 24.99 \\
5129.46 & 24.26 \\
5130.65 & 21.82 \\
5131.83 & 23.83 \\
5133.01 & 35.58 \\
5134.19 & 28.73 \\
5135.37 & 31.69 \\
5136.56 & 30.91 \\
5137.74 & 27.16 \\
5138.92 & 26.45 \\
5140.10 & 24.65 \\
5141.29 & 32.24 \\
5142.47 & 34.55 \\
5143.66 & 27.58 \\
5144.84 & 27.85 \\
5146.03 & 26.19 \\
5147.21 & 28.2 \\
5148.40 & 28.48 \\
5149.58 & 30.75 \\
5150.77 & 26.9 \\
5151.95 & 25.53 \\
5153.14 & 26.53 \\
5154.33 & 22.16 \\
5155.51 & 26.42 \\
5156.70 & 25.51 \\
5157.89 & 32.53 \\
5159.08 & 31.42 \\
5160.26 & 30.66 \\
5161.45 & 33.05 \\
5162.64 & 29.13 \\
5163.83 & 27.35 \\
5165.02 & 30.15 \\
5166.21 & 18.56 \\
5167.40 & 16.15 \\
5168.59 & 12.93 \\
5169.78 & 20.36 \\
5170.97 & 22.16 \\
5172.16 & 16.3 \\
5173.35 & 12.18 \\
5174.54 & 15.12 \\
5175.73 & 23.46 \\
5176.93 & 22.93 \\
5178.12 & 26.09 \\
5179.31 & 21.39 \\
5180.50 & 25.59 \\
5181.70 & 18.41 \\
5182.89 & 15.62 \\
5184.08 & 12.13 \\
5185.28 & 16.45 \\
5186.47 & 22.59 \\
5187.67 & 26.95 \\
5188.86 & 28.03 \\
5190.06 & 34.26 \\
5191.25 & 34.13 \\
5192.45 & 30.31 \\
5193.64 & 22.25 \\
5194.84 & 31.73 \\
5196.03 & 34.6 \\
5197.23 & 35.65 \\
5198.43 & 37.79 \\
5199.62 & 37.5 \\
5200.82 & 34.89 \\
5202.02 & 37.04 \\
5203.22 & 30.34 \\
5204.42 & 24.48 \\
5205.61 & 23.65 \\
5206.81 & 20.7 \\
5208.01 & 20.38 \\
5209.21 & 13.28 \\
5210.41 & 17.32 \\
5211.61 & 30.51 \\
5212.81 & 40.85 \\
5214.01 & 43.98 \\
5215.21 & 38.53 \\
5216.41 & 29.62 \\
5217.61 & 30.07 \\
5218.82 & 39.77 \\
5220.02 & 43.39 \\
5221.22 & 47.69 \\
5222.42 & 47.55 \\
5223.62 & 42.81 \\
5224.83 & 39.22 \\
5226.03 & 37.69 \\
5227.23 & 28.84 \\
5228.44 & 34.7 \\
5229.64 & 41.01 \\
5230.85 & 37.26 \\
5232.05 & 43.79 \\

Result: 0.09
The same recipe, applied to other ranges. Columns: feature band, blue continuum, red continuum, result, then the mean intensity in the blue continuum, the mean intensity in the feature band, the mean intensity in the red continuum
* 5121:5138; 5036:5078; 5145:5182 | -0.02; 31.1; 27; 24.4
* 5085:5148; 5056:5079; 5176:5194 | -0.05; 30.4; 28.9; 23.8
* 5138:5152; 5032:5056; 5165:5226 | 0.04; 32.2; 28.4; 27.9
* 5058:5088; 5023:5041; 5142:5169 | -0.01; 31.8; 30.6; 26.9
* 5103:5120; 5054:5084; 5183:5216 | 0.02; 30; 29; 28.7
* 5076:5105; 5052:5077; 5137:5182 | -0.02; 30.9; 29.8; 25.1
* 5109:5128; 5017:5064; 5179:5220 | 0.05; 32.6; 29.1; 28.5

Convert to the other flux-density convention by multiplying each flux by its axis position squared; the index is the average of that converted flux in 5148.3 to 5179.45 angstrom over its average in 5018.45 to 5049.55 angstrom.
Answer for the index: 0.78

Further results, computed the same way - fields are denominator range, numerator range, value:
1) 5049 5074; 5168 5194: 0.75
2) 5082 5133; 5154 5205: 0.92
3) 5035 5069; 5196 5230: 1.14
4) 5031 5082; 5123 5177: 0.86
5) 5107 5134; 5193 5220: 1.14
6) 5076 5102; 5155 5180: 0.80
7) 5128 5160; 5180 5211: 0.96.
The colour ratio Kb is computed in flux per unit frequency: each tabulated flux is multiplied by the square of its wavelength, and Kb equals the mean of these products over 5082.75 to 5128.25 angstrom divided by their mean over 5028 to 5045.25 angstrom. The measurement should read 0.9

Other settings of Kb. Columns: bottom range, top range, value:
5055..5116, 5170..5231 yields 1.03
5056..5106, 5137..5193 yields 0.86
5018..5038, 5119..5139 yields 0.85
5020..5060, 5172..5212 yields 0.83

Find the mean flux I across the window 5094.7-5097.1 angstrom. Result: 29.7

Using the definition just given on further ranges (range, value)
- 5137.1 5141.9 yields 27.7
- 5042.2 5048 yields 33.7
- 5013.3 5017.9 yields 27.4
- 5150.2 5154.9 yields 25.3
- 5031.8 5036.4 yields 34.3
